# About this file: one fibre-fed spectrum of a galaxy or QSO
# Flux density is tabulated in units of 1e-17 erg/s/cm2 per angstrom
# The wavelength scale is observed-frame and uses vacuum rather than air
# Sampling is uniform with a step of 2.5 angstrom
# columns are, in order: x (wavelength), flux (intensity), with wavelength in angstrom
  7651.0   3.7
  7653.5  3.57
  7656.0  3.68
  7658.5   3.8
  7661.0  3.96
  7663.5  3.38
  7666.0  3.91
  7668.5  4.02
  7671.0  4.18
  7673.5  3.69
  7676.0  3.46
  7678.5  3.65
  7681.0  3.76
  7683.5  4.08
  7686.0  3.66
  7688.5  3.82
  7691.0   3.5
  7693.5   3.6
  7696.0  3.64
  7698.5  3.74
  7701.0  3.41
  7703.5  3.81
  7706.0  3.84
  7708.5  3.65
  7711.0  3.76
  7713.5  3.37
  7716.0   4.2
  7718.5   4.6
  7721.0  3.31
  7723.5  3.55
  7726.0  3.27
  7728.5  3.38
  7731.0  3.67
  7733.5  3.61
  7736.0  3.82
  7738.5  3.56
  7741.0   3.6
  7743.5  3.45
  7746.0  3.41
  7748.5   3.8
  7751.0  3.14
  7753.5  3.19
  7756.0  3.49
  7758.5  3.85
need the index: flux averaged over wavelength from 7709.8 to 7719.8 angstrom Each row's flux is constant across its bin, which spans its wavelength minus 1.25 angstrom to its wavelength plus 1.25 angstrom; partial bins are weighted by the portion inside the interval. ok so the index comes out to 3.98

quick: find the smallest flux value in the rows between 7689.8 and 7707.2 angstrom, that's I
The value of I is 3.41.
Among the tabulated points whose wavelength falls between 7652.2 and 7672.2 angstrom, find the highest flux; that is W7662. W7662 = 4.18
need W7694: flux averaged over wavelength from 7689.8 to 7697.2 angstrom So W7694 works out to 3.58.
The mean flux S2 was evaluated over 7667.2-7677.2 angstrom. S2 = 3.84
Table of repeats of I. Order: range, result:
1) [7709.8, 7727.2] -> 3.27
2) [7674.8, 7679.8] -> 3.46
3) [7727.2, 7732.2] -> 3.38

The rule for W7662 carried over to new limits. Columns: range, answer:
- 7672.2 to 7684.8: 4.08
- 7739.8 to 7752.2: 3.8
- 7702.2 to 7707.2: 3.84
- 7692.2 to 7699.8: 3.74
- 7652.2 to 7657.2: 3.68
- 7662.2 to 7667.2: 3.91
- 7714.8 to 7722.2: 4.6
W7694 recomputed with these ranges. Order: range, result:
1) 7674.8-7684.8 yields 3.74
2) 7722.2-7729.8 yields 3.4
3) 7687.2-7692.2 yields 3.66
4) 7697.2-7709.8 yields 3.69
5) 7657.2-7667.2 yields 3.76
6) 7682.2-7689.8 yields 3.85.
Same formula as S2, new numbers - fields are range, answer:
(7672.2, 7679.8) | 3.6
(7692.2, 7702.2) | 3.6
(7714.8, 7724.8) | 3.91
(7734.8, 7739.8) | 3.69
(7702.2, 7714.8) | 3.69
